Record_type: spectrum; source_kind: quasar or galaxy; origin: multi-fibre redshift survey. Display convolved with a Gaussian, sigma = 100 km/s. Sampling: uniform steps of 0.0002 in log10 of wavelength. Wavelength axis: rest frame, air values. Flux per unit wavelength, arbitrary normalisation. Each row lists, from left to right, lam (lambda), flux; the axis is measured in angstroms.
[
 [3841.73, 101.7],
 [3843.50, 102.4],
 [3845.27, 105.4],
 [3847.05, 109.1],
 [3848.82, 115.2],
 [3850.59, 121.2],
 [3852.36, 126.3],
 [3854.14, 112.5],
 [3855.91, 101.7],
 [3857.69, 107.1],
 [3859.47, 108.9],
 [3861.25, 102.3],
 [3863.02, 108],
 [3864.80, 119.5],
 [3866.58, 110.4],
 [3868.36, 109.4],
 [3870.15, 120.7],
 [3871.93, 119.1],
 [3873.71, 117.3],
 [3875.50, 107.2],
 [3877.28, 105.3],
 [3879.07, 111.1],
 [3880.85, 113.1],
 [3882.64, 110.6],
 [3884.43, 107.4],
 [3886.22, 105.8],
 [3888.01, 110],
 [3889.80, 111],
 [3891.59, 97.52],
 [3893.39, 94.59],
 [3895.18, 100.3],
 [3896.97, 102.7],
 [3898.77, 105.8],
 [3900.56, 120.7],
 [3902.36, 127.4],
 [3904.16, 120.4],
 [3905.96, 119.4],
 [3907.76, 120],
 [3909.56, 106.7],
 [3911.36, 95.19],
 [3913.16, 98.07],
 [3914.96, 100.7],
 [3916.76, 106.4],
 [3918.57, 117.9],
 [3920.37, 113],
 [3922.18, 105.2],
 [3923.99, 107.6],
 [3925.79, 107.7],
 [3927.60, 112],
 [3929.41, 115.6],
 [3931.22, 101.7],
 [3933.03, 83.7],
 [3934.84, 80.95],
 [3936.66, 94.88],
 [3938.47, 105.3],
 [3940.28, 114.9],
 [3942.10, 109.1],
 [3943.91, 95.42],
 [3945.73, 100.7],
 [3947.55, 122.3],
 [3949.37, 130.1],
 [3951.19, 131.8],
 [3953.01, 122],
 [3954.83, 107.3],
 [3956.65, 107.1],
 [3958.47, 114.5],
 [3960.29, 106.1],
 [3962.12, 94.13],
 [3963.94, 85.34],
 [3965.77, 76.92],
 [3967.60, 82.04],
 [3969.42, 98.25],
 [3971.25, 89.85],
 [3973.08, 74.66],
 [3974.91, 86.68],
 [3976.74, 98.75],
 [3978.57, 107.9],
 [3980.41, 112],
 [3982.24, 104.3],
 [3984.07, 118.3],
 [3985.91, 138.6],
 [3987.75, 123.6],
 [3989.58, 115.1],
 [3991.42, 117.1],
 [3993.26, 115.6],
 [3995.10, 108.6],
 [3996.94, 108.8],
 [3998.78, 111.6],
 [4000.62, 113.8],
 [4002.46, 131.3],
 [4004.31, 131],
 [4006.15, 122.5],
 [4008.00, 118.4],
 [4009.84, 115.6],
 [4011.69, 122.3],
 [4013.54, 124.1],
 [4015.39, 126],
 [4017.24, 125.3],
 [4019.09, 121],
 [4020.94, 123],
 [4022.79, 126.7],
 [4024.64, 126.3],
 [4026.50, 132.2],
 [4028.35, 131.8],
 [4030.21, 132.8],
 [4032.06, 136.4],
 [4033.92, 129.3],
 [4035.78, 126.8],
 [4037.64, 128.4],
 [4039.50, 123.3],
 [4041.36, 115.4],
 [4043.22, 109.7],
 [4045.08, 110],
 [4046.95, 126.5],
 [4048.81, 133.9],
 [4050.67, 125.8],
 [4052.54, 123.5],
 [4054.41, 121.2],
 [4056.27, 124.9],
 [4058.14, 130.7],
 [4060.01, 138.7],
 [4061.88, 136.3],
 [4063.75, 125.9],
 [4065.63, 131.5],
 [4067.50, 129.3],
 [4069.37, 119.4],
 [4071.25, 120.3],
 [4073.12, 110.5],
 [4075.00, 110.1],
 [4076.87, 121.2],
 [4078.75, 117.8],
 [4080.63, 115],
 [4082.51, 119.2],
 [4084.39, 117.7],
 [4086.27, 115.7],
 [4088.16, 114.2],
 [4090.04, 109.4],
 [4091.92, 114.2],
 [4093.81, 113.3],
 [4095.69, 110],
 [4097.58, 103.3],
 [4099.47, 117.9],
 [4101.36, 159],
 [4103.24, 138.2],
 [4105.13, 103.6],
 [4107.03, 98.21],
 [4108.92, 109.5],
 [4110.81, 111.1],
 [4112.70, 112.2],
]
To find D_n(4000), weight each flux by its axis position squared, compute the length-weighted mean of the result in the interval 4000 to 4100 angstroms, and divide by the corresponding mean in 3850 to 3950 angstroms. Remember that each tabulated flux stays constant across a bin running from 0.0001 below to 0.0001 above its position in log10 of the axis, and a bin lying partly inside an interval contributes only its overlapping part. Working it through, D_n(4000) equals 1.21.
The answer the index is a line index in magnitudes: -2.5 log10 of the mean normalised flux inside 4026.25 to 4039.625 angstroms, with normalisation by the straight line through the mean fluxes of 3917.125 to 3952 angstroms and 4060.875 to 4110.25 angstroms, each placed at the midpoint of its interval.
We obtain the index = -0.139 mag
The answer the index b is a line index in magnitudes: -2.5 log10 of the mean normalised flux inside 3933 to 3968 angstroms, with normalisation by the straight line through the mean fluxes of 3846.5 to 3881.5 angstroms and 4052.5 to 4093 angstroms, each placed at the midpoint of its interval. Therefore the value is 0.12 mag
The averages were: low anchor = 112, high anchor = 121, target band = 104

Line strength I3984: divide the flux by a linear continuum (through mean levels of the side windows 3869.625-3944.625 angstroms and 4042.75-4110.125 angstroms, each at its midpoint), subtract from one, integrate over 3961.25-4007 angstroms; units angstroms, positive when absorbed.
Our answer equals 2.71 angstroms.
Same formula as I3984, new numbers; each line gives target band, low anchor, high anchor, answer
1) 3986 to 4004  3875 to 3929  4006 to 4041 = 0.6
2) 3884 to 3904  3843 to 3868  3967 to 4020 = 0.6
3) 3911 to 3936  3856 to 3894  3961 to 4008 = 1.1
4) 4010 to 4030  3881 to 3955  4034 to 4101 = -1.5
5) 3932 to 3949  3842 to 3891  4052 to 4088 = 2.0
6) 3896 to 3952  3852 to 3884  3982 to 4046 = 3.2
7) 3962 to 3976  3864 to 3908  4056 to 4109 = 3.6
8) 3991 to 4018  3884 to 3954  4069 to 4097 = -1.9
